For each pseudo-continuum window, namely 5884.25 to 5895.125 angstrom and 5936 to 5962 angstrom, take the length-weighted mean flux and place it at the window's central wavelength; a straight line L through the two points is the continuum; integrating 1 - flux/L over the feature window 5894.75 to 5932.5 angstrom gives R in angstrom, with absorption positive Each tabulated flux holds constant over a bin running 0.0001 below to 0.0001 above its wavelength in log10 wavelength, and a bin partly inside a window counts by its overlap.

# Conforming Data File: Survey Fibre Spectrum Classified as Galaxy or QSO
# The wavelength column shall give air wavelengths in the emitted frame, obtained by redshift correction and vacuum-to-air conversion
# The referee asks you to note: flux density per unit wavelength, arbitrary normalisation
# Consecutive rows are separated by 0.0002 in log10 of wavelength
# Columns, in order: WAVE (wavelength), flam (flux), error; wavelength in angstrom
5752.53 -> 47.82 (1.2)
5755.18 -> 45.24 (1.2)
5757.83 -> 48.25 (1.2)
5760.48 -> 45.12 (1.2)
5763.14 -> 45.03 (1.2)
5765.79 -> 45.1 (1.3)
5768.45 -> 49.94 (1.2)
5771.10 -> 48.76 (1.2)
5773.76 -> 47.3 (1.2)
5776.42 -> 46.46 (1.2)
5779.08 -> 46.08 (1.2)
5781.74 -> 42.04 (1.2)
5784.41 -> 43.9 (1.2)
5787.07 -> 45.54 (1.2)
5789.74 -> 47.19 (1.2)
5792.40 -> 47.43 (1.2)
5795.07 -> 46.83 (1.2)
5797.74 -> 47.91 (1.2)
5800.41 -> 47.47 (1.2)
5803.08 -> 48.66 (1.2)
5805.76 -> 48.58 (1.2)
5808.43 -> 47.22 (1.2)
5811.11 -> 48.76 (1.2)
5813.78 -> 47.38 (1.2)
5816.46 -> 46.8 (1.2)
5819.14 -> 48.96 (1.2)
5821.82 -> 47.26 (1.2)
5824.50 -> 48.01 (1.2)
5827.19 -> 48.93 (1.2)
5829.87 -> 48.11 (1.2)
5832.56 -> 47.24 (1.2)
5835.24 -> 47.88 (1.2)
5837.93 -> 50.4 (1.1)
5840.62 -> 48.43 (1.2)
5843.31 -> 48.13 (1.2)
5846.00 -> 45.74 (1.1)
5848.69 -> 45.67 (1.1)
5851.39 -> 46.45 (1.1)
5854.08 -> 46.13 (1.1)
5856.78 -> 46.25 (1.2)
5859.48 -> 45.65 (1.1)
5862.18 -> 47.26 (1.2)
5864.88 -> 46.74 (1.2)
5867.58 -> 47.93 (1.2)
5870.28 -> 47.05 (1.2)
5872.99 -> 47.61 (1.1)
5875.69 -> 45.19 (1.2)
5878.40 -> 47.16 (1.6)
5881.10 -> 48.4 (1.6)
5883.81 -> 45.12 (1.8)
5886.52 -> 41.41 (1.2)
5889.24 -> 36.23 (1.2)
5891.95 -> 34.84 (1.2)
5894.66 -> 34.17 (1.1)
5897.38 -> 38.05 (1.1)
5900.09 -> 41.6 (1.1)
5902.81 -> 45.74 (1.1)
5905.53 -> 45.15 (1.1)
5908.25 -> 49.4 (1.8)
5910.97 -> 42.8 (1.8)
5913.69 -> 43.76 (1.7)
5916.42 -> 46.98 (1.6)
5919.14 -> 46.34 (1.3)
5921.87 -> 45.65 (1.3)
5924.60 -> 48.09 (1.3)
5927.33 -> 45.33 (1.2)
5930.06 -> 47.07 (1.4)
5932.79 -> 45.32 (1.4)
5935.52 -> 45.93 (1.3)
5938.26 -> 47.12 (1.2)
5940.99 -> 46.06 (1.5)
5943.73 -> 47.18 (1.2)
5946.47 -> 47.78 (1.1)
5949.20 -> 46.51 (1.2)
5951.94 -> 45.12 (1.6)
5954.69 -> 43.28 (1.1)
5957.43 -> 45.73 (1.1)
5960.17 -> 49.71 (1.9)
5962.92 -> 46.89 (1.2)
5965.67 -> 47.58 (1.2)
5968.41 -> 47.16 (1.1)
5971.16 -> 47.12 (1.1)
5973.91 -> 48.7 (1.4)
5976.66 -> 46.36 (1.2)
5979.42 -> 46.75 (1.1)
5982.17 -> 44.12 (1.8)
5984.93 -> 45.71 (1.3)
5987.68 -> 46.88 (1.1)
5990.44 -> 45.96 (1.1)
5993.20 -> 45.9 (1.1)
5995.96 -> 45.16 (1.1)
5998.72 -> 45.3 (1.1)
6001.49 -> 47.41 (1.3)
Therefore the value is -3.2 angstrom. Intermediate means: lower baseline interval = 37.6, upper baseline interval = 46.5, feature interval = 44.7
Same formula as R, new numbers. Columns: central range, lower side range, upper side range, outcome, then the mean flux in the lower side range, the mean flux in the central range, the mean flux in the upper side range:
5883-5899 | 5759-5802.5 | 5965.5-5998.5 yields 2.85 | 46.4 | 38.1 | 46.4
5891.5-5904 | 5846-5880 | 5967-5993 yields 2.01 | 46.6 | 39.1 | 46.5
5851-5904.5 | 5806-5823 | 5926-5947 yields 3.63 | 47.8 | 43.9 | 46.4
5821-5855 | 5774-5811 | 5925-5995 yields -0.72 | 46.7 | 47.6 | 46.5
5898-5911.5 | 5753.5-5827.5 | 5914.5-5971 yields 0.56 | 47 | 44.7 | 46.5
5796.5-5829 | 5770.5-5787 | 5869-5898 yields -2.51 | 45.6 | 48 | 42.4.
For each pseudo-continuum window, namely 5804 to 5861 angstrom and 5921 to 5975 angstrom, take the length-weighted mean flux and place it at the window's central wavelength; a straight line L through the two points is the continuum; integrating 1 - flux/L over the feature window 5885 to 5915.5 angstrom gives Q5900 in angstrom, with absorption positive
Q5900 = 3.7 angstrom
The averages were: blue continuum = 47.5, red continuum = 46.7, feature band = 41.3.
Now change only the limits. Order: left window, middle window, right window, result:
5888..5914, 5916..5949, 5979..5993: -2.85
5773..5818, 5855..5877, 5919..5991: -0.01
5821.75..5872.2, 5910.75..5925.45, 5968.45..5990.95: 0.36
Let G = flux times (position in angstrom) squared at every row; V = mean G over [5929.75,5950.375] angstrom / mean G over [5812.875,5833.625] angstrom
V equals 1.0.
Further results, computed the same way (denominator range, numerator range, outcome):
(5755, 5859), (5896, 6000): 1.02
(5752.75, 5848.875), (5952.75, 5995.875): 1.04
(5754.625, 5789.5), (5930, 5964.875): 1.07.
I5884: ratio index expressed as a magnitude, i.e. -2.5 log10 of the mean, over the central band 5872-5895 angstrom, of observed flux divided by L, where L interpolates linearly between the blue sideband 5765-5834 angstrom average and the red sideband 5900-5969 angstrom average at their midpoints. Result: 0.10 mag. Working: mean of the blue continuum 47.2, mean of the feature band 42.5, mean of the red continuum 46.2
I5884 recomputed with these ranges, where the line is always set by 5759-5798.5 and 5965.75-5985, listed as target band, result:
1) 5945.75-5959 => 0.02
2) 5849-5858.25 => 0.01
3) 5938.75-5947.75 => -0.01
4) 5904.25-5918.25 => 0.02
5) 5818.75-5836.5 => -0.04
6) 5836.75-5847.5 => -0.04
